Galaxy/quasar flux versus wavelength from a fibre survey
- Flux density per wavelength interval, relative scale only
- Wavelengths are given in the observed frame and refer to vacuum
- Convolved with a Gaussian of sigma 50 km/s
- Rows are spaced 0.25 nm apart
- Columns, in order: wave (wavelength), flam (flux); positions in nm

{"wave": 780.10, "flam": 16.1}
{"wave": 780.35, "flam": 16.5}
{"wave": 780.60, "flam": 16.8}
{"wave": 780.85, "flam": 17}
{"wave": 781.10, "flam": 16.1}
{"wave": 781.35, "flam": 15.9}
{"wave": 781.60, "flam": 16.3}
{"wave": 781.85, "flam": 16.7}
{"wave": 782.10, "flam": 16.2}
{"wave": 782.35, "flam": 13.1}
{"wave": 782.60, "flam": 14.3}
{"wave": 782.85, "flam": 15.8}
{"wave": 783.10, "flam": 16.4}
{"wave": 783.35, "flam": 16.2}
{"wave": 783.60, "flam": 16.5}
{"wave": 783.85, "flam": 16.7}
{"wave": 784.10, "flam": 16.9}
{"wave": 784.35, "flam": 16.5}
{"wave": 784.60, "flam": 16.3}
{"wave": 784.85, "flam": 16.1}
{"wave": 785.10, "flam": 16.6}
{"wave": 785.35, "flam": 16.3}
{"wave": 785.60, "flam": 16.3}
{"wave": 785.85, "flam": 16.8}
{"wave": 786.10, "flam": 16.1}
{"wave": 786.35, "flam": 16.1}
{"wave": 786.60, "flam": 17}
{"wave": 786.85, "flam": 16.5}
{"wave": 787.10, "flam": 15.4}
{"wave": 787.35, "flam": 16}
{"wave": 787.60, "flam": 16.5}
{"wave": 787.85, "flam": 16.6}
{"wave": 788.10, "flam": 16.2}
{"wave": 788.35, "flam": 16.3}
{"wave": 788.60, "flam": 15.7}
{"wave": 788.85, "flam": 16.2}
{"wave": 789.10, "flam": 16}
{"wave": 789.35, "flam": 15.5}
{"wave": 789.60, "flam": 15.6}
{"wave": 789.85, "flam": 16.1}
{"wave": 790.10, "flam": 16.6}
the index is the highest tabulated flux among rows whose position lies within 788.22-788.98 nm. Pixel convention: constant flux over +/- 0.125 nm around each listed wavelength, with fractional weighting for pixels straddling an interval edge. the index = 16.3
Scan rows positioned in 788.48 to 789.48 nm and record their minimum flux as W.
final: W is 15.5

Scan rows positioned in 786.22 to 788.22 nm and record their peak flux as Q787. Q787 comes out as 17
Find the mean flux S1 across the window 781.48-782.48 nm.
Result 15.6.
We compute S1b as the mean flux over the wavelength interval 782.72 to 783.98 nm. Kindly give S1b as 16.3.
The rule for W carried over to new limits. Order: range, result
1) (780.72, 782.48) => 13.1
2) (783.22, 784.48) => 16.2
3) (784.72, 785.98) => 16.1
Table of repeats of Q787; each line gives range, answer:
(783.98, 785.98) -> 16.9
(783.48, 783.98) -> 16.7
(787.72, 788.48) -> 16.6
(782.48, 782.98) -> 15.8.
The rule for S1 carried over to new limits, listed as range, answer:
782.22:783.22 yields 14.9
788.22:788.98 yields 16.1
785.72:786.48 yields 16.3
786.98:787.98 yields 16.1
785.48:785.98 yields 16.5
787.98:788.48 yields 16.2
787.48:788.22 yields 16.4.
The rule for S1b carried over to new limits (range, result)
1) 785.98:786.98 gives 16.4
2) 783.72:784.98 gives 16.5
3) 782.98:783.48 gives 16.3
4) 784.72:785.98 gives 16.4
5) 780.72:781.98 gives 16.4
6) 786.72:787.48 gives 16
